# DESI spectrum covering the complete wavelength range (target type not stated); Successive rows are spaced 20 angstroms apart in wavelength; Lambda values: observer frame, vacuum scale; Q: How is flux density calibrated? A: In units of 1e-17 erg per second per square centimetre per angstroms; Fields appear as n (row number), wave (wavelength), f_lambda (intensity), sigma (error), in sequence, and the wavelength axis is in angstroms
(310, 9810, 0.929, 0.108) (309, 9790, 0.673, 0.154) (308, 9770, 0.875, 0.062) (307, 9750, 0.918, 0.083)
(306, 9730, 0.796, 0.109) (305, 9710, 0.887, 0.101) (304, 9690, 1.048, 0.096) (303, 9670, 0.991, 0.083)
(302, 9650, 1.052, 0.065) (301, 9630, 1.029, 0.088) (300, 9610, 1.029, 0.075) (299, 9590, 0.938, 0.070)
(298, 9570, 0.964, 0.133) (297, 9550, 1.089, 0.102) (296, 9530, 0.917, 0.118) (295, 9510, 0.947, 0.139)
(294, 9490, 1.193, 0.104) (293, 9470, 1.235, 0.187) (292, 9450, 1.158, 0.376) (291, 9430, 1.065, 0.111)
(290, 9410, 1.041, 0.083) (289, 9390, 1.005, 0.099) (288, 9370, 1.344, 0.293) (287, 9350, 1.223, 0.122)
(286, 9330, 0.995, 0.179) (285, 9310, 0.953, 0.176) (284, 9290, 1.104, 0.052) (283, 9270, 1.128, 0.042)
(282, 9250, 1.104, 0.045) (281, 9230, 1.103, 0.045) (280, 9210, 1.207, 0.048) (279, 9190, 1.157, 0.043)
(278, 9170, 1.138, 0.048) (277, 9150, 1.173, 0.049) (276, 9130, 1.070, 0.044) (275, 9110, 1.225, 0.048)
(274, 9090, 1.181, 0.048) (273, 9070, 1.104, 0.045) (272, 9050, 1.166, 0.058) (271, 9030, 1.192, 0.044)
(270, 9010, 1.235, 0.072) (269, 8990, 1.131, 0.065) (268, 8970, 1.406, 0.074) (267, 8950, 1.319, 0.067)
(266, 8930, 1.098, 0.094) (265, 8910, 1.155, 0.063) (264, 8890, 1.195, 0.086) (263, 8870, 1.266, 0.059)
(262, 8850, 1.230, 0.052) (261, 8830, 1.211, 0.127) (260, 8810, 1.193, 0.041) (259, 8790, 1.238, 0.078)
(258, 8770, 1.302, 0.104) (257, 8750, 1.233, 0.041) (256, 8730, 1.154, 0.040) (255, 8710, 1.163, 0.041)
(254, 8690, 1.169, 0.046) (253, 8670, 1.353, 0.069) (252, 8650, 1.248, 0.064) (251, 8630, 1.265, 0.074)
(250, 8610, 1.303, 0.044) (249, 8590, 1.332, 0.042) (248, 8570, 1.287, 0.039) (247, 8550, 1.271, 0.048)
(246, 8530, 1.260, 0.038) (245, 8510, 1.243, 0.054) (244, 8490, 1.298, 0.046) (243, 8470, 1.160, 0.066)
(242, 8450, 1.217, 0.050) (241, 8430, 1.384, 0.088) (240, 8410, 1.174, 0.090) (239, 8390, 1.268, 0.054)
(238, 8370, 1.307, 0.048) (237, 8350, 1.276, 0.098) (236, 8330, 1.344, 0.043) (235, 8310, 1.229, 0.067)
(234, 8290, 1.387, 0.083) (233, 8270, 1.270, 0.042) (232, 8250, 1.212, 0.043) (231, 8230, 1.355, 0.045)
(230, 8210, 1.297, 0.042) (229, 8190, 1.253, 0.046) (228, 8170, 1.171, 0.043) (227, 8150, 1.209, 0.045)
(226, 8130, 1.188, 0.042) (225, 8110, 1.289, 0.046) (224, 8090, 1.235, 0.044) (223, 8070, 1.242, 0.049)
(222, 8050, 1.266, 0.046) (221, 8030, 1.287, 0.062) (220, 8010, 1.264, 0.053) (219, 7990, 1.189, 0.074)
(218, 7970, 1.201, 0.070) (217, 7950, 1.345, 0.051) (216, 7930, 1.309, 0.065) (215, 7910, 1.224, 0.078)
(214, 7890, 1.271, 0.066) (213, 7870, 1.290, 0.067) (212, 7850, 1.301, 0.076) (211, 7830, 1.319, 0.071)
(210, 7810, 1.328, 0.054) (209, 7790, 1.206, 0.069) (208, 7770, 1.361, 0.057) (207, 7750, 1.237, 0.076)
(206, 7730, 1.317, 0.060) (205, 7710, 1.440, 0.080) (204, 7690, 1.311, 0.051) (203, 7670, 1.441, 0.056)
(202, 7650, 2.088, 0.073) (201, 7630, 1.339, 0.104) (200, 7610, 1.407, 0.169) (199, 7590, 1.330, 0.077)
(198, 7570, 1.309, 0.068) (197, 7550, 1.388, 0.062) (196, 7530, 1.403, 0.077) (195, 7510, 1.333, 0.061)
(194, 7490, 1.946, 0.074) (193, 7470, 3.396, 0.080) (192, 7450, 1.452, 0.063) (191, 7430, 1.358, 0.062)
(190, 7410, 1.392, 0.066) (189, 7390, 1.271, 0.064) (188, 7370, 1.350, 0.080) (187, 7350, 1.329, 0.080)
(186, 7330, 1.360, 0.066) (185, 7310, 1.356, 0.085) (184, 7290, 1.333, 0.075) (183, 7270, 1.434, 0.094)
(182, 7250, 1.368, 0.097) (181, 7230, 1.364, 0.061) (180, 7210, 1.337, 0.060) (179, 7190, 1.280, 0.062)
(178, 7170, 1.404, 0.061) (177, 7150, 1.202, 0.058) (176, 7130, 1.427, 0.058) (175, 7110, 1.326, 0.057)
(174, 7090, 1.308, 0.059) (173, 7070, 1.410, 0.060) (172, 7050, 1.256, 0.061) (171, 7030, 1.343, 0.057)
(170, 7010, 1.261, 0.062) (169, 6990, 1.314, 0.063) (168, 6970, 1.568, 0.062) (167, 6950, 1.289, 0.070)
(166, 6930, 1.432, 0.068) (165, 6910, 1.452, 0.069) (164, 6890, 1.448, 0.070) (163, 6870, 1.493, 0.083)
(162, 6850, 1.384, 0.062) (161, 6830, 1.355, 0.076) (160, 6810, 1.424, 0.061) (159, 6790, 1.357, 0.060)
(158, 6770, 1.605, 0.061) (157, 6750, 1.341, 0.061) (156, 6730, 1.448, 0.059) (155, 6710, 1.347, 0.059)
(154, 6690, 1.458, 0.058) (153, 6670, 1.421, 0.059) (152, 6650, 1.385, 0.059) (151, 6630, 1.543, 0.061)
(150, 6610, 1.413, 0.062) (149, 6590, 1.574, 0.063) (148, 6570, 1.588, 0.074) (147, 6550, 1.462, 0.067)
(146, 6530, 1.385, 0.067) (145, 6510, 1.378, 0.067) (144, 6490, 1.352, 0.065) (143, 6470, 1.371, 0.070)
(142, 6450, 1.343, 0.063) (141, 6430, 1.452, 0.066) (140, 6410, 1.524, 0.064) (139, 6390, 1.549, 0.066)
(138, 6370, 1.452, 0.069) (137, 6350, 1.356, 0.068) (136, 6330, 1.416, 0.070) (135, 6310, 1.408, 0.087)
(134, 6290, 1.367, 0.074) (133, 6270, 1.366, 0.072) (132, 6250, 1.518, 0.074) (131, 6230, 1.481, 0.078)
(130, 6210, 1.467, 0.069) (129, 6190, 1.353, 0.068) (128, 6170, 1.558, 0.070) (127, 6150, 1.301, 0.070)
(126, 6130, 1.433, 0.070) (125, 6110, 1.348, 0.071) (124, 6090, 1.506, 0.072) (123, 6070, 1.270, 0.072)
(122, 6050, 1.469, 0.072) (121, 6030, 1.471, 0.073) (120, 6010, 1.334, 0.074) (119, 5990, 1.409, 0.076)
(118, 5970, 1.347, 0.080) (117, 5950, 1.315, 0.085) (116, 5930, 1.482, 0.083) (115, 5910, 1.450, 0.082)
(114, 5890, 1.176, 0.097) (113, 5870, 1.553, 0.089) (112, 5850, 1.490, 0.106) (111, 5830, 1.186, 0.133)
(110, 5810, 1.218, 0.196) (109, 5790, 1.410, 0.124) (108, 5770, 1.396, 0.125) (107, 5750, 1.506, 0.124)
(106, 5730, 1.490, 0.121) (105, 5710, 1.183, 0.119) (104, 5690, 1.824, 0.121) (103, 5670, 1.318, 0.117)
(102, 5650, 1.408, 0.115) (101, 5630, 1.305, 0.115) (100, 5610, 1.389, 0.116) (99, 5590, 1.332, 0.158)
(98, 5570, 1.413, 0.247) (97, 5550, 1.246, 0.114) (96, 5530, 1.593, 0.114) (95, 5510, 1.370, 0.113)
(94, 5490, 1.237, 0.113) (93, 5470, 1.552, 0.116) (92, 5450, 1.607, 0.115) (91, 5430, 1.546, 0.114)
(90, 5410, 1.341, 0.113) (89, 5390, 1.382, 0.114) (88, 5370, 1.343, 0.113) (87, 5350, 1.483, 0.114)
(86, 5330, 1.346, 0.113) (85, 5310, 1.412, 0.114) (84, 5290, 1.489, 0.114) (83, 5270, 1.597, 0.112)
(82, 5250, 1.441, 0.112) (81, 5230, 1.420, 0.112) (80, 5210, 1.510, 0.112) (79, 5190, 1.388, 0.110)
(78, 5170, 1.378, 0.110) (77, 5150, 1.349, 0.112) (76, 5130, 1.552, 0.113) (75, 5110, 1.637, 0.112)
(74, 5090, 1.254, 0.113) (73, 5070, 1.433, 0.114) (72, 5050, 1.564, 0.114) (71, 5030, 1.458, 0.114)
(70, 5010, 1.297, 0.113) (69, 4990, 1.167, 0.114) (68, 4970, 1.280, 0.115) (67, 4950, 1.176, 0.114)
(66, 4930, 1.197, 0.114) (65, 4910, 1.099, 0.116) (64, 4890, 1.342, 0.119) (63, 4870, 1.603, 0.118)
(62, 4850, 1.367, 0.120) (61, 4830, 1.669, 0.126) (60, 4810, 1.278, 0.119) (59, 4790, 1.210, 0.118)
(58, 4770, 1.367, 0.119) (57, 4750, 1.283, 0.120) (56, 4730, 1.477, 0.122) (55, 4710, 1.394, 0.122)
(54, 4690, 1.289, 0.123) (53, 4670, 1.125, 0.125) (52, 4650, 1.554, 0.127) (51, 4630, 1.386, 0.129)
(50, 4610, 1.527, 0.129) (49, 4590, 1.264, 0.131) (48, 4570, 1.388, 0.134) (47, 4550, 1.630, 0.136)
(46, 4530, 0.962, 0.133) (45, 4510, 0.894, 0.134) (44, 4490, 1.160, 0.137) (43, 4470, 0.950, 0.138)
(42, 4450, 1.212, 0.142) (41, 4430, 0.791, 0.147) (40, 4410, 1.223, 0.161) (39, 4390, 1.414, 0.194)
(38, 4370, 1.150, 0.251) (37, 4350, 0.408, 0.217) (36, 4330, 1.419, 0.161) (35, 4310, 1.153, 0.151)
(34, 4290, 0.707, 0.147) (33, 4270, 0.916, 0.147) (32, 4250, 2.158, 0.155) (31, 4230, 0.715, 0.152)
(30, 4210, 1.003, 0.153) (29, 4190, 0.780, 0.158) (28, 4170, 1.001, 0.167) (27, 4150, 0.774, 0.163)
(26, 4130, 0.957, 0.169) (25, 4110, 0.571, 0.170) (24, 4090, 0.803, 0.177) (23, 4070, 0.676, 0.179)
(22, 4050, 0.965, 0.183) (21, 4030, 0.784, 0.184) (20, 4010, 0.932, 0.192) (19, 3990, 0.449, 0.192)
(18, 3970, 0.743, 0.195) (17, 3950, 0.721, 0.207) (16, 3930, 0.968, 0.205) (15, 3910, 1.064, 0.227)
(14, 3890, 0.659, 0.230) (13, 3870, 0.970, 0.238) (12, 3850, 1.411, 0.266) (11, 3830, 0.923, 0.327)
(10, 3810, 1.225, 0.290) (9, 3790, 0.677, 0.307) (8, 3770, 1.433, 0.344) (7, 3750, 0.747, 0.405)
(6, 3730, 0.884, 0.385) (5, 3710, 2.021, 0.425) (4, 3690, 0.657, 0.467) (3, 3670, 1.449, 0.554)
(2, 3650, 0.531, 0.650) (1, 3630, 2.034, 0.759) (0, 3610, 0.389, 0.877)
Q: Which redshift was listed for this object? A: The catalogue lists 0.138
